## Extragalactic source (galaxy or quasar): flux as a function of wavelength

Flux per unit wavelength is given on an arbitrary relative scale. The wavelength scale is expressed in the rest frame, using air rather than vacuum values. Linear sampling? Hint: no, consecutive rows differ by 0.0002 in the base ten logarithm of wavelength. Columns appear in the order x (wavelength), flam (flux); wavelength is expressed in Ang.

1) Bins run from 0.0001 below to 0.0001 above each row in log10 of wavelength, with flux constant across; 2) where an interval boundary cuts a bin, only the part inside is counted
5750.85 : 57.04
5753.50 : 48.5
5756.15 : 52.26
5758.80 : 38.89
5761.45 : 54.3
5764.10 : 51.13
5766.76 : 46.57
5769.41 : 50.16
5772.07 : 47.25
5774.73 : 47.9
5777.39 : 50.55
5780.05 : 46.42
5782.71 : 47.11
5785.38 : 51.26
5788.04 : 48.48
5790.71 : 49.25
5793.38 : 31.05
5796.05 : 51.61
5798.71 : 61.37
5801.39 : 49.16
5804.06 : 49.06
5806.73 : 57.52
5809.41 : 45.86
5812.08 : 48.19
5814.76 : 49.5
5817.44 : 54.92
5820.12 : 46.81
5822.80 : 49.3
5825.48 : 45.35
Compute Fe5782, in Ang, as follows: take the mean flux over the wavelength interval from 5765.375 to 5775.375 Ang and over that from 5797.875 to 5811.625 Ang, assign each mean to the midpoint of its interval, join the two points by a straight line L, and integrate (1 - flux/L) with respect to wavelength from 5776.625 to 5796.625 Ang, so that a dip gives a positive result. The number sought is 1.26 Ang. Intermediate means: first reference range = 48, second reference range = 52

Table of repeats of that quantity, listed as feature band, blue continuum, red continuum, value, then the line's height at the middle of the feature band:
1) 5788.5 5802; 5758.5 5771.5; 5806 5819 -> 0.5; 50.1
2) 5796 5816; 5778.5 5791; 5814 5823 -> -0.8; 49.6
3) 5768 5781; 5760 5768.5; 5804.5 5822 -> 0.5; 50.5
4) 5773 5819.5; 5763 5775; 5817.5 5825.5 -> -0.6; 48.7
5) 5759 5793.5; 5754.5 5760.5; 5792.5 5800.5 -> -0.4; 47.6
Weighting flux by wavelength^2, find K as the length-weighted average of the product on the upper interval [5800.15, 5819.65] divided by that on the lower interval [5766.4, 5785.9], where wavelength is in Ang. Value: 1.06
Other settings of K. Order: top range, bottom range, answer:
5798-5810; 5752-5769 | 1.09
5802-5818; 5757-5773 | 1.07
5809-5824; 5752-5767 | 1.03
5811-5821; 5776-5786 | 1.04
